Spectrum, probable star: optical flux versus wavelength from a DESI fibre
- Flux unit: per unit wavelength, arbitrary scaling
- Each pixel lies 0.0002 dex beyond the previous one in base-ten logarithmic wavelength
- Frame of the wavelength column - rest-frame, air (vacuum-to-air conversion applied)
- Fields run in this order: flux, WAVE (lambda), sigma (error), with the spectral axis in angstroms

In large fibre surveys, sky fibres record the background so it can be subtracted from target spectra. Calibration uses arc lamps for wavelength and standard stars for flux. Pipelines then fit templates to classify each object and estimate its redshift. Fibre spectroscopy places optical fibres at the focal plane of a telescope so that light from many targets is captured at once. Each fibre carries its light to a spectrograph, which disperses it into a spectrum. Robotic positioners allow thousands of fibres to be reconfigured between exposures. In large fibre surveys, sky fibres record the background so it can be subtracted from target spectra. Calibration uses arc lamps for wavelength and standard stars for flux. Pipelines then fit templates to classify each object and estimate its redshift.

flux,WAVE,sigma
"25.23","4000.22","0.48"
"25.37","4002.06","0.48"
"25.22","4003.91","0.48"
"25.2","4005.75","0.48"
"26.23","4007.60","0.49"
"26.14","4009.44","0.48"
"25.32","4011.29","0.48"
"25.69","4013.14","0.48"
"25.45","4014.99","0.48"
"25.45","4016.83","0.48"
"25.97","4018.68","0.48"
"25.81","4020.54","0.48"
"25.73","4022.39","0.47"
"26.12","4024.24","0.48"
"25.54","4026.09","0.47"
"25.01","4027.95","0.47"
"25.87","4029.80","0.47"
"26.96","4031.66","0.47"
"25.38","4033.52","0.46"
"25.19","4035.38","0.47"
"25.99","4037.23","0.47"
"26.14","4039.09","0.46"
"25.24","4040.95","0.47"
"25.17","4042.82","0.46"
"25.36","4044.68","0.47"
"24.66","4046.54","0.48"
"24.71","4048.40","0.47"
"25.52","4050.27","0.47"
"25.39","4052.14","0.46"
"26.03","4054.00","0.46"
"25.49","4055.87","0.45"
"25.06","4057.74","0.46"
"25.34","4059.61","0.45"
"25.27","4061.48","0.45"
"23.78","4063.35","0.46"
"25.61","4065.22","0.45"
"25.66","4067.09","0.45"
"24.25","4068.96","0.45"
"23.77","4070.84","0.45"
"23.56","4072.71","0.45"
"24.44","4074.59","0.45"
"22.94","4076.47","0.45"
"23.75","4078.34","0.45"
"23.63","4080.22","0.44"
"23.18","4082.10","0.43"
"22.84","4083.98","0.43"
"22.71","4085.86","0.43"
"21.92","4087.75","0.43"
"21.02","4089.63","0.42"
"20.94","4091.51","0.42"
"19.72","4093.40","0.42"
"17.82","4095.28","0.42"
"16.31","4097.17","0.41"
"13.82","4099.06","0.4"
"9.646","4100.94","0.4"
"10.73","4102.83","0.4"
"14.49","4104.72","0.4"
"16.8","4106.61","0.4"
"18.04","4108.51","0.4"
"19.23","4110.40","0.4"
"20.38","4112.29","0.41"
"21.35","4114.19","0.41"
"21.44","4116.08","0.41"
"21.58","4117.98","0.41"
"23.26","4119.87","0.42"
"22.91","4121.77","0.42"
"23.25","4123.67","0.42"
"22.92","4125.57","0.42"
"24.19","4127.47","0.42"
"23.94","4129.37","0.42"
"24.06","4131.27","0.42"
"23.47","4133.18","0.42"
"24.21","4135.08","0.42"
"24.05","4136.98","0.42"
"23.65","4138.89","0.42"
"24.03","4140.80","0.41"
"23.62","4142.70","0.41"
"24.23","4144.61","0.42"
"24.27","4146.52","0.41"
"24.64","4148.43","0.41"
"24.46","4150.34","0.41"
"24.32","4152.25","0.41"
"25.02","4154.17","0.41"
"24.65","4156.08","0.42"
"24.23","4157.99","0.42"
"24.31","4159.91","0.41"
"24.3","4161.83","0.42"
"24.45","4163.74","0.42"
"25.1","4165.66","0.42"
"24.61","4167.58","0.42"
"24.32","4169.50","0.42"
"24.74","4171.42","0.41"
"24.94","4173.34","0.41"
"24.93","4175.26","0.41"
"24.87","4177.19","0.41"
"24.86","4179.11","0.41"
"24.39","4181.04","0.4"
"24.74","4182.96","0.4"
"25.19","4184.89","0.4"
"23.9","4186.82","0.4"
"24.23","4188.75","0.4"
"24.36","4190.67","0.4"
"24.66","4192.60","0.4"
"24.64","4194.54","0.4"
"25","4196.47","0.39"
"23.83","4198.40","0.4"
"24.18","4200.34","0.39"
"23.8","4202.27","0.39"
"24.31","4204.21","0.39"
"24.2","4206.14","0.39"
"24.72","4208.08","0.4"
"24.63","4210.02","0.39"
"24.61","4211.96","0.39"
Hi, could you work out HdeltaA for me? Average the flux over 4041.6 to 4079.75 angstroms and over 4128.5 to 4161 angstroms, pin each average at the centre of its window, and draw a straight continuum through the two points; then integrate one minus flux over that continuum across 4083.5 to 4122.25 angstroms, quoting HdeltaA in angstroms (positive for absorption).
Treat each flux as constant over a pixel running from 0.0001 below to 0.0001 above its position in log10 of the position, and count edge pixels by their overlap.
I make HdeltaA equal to 9.0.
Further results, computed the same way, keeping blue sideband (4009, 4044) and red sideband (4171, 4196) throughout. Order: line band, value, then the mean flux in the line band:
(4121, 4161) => 1.45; 24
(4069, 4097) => 3.45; 22.2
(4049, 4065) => 0.15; 25.2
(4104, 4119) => 3.50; 19.3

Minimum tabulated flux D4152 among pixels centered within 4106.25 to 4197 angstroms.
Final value 16.8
